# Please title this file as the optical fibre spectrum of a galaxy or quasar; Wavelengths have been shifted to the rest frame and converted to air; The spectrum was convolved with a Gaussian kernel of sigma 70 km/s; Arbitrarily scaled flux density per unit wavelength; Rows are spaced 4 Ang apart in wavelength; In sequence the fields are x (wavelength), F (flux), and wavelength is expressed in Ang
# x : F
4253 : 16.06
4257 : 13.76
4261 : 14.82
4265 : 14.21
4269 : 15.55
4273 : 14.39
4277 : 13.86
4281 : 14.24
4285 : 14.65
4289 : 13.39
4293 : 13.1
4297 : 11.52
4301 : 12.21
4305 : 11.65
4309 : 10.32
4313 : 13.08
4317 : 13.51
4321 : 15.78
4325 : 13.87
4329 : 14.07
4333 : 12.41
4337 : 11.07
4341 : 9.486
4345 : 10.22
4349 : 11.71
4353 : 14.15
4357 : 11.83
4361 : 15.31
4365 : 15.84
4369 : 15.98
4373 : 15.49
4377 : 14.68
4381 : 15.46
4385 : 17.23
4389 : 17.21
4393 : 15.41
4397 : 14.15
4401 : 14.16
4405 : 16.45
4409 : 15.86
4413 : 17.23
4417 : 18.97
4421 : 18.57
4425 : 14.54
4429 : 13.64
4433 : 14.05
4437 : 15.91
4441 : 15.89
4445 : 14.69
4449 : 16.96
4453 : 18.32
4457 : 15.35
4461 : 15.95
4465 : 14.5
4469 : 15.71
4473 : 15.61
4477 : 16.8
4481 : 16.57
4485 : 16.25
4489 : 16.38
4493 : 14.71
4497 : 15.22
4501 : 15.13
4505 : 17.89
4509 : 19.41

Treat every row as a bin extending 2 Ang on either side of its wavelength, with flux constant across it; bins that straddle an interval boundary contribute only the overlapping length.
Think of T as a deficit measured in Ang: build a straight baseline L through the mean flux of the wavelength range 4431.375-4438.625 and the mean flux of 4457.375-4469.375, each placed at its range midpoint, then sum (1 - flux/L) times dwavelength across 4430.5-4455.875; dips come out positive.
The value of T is -1.4 Ang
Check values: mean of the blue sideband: 15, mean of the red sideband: 15.3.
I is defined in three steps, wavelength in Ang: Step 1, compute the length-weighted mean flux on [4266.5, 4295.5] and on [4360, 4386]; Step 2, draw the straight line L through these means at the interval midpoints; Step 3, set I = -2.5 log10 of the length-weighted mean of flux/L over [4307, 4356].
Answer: 0.20 mag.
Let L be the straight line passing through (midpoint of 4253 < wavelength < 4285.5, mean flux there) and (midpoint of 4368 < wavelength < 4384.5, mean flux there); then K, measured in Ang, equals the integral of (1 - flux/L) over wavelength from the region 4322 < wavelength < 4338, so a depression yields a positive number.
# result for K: 2.1 Ang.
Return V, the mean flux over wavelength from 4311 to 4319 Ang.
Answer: 13.3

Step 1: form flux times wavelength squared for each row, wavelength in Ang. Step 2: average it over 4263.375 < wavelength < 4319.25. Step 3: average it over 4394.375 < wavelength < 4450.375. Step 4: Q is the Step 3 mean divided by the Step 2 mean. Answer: 1.26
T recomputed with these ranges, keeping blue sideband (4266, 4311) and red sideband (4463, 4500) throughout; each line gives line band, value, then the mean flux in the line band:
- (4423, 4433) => 0.6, 14.1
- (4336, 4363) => 3.9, 12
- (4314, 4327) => -0.6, 14.3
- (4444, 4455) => -1.1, 16.8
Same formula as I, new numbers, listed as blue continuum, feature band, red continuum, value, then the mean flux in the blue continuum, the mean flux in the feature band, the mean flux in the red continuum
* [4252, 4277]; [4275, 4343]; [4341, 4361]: 0.041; 14.7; 12.8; 12.1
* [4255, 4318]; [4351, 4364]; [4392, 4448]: 0.054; 13.4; 13.9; 15.7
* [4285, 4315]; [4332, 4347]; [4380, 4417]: 0.279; 12.3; 10.7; 16.1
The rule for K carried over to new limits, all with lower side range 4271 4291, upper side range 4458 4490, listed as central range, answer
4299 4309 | 1.9 Ang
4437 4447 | 0.1 Ang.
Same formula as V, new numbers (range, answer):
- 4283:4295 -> 13.7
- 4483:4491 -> 16.3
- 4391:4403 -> 14.6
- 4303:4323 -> 12.9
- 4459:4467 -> 15.2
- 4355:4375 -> 14.9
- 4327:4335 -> 13.2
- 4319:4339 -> 13.4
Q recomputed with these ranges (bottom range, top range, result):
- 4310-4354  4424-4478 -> 1.31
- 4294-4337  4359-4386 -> 1.26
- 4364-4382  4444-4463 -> 1.10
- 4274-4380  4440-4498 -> 1.28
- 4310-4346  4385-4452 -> 1.32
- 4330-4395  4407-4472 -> 1.18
